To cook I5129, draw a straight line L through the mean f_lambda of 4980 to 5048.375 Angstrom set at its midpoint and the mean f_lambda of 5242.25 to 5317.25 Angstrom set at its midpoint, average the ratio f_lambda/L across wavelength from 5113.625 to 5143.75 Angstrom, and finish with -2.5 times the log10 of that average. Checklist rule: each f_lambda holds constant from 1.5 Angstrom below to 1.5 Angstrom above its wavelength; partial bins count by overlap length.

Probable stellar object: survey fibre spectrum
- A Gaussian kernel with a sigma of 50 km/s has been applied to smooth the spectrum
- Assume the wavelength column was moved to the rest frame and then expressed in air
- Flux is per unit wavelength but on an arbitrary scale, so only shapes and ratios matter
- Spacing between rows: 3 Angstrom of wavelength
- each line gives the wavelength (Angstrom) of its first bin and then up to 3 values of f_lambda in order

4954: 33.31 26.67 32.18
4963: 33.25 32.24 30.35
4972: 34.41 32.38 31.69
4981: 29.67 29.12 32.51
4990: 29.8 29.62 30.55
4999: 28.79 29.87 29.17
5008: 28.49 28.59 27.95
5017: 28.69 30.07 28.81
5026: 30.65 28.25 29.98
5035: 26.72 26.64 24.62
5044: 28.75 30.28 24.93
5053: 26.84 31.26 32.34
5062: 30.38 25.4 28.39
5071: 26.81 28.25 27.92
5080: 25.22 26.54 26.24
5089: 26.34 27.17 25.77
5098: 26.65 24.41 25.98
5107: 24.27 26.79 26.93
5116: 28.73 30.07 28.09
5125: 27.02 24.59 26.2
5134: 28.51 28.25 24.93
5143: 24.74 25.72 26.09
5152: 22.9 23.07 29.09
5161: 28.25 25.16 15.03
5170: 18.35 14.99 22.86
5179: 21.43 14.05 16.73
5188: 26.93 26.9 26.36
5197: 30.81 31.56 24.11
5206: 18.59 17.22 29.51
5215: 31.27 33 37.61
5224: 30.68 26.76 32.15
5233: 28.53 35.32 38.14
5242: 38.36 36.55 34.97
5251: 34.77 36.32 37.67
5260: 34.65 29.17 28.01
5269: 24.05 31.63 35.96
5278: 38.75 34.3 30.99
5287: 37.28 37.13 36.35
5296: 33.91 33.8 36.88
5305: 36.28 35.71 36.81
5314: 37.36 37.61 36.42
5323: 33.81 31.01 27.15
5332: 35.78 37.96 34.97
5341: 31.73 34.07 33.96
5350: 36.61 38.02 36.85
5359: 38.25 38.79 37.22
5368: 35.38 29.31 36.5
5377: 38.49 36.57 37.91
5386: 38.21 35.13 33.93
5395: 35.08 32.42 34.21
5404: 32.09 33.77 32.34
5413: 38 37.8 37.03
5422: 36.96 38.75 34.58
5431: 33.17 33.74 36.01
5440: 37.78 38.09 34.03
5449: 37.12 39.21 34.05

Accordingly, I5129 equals 0.16 mag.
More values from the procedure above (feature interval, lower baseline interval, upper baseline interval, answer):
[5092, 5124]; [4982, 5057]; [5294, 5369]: 0.148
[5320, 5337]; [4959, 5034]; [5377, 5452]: 0.036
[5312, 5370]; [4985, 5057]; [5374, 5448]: -0.028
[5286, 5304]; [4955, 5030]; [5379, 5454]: -0.053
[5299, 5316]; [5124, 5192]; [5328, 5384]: -0.118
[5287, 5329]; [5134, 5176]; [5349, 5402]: -0.100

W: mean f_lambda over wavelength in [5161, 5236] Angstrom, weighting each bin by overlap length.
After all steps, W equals 25.3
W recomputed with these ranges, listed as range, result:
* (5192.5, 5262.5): 31.5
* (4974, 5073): 29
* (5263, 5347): 34.2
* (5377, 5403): 35.5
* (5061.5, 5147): 26.7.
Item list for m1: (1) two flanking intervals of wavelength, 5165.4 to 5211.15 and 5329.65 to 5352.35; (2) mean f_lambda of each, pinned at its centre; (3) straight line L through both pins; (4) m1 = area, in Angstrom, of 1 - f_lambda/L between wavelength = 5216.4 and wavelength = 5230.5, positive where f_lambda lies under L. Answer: -4.10 Angstrom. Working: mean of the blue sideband 21.8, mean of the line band 32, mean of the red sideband 34.8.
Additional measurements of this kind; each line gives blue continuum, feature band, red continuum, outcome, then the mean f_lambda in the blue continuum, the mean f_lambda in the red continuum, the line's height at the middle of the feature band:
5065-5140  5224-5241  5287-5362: -0.2 Angstrom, 26.8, 35.5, 31.9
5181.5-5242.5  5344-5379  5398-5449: -3.0 Angstrom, 28.4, 35.5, 33.4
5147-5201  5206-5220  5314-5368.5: -0.5 Angstrom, 23.3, 35.4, 26.1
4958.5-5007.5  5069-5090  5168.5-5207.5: 0.2 Angstrom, 30.9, 22.6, 27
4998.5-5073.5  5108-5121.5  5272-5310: 1.2 Angstrom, 28.5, 35.5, 30.7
